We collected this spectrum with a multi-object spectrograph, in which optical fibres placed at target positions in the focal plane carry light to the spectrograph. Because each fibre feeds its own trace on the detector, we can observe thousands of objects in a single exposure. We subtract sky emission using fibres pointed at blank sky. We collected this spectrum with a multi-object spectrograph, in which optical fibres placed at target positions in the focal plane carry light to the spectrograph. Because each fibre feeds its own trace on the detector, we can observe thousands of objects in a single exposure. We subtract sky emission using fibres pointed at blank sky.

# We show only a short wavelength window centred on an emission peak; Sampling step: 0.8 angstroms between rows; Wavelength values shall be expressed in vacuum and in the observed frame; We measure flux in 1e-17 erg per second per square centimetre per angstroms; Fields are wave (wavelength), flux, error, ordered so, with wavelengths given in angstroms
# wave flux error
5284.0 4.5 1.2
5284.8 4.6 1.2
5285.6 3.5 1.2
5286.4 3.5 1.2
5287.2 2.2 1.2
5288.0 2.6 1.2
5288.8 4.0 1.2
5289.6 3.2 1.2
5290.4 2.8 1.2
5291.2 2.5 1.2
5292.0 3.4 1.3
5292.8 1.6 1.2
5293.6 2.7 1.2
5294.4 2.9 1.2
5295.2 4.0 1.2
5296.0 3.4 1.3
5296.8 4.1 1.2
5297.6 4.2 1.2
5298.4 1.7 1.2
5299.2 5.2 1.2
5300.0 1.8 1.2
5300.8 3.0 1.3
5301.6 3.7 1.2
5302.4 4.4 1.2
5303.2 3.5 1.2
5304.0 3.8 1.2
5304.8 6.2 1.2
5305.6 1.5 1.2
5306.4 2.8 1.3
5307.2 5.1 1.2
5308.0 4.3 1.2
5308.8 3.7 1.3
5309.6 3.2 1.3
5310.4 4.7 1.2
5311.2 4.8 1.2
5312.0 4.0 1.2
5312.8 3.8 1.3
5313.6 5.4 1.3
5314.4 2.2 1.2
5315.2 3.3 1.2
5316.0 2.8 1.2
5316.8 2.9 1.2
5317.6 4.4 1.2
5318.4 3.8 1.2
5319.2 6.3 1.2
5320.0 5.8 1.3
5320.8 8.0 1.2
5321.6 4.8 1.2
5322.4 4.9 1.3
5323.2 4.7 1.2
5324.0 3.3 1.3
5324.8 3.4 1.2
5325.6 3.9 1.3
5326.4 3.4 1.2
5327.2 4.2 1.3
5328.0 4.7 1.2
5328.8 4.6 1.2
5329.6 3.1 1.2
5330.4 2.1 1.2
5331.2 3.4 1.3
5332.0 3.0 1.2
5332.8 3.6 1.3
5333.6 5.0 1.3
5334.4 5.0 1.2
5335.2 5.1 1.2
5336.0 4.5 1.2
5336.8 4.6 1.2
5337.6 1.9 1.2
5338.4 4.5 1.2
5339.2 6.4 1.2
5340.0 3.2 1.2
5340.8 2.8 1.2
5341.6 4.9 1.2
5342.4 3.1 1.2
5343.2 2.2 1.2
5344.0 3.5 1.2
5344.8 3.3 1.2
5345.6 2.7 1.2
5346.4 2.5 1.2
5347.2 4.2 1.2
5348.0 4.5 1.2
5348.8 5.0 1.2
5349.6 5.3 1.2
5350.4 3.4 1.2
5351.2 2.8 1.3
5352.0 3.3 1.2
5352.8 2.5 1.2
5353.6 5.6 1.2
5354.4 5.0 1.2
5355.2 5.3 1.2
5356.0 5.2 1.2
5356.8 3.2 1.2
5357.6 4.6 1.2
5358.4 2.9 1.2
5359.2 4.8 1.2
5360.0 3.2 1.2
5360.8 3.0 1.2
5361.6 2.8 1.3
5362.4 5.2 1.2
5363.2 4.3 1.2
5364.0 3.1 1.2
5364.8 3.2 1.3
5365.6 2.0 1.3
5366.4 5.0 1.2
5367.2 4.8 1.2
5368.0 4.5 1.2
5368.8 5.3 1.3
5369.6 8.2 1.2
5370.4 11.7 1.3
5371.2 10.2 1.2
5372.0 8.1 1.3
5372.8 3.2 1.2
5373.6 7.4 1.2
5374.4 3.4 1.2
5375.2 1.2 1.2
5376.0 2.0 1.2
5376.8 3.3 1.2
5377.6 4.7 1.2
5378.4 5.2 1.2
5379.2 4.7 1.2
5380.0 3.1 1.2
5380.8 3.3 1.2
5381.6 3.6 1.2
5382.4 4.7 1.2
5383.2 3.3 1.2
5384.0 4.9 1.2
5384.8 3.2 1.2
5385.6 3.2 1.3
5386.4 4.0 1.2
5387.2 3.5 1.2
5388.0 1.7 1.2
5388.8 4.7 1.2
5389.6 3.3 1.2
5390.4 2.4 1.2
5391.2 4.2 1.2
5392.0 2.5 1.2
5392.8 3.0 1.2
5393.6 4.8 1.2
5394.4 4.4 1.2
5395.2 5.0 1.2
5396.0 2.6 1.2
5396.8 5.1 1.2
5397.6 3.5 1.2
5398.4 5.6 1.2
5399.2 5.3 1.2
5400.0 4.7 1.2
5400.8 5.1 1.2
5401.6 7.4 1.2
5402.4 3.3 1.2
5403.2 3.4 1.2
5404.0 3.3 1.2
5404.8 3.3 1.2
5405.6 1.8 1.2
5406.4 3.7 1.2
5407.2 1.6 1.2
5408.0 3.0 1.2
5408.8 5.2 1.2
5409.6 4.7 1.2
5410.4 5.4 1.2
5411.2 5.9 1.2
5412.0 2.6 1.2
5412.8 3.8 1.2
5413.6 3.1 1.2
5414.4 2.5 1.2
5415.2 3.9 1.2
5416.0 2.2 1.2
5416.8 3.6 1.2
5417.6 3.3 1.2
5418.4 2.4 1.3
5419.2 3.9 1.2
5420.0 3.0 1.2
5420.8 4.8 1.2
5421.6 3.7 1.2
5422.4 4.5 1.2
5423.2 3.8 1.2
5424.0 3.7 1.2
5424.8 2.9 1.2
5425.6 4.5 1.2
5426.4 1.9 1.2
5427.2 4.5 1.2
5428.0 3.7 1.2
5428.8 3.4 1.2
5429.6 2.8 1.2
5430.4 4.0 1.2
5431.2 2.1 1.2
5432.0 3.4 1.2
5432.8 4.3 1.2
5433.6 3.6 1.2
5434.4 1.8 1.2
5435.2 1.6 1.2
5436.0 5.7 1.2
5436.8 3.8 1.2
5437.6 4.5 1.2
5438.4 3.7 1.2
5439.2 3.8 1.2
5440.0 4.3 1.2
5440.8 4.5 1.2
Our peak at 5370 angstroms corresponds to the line [O III] 5007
